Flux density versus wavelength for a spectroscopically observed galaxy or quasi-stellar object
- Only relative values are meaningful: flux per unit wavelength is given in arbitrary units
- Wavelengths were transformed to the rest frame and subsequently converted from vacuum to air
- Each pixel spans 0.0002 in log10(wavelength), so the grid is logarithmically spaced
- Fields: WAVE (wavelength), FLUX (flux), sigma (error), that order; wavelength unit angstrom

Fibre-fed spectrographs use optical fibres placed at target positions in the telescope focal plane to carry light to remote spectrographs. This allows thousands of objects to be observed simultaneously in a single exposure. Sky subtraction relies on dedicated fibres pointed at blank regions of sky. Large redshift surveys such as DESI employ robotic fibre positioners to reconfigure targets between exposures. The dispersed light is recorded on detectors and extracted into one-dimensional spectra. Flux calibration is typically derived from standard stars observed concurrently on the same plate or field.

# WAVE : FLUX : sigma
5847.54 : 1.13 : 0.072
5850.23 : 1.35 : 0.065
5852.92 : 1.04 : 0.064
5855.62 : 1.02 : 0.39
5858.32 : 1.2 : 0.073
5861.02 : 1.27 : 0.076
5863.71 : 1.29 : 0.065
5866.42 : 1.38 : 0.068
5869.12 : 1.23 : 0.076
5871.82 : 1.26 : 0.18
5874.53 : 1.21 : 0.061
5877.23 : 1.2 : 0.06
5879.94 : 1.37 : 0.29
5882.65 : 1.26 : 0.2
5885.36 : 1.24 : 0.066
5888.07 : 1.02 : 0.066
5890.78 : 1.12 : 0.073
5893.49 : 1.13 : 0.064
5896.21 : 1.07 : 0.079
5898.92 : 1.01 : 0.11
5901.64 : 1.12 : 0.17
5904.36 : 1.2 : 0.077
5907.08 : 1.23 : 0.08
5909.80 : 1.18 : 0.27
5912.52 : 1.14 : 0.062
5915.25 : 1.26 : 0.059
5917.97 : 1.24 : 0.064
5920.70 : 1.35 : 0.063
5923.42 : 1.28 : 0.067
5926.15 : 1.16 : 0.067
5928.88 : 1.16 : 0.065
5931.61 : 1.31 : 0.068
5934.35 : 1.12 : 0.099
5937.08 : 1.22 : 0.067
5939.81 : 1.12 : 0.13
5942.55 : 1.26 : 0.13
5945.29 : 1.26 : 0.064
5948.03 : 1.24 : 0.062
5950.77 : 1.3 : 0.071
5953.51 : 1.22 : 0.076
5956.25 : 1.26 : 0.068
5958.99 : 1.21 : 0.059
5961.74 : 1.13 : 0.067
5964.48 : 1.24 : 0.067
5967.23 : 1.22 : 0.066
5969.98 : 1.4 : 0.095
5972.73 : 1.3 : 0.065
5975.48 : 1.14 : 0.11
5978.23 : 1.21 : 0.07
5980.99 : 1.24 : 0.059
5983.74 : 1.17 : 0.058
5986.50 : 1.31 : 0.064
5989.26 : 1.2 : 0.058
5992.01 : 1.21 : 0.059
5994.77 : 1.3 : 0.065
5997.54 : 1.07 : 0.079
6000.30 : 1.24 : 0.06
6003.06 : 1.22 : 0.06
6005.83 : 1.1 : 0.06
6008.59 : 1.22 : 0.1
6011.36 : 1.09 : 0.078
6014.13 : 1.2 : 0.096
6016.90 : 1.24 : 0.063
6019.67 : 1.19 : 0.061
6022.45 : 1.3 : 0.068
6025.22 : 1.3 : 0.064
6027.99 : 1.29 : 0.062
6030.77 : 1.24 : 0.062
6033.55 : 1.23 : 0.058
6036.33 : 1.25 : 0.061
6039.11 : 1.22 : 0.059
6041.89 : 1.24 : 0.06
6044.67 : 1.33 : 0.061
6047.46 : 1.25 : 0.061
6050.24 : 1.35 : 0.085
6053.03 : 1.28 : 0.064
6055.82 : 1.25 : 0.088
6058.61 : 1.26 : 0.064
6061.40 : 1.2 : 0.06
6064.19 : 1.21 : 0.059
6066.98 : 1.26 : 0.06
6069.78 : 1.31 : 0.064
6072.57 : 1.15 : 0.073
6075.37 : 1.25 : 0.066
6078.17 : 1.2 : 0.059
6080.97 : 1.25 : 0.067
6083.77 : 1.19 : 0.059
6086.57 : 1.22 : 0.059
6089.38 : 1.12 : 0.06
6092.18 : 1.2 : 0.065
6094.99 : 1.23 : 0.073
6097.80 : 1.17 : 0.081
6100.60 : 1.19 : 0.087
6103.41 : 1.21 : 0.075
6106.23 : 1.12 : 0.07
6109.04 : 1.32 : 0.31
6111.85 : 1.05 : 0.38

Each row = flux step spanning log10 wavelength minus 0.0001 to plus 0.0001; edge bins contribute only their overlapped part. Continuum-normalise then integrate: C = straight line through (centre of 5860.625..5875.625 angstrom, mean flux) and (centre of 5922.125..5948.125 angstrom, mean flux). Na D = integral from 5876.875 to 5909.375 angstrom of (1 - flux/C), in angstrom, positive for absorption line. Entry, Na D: 2.28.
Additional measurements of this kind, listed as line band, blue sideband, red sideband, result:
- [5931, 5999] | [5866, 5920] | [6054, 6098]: -1.3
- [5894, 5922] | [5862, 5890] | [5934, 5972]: 1.4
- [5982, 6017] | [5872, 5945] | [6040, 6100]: 0.6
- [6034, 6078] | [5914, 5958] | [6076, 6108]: -1.8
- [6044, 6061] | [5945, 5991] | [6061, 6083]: -0.7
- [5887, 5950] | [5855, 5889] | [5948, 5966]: 2.4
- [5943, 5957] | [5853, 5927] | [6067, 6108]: -0.6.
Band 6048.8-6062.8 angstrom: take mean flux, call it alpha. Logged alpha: 1.27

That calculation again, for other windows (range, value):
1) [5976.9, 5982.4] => 1.22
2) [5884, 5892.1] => 1.13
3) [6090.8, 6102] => 1.2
